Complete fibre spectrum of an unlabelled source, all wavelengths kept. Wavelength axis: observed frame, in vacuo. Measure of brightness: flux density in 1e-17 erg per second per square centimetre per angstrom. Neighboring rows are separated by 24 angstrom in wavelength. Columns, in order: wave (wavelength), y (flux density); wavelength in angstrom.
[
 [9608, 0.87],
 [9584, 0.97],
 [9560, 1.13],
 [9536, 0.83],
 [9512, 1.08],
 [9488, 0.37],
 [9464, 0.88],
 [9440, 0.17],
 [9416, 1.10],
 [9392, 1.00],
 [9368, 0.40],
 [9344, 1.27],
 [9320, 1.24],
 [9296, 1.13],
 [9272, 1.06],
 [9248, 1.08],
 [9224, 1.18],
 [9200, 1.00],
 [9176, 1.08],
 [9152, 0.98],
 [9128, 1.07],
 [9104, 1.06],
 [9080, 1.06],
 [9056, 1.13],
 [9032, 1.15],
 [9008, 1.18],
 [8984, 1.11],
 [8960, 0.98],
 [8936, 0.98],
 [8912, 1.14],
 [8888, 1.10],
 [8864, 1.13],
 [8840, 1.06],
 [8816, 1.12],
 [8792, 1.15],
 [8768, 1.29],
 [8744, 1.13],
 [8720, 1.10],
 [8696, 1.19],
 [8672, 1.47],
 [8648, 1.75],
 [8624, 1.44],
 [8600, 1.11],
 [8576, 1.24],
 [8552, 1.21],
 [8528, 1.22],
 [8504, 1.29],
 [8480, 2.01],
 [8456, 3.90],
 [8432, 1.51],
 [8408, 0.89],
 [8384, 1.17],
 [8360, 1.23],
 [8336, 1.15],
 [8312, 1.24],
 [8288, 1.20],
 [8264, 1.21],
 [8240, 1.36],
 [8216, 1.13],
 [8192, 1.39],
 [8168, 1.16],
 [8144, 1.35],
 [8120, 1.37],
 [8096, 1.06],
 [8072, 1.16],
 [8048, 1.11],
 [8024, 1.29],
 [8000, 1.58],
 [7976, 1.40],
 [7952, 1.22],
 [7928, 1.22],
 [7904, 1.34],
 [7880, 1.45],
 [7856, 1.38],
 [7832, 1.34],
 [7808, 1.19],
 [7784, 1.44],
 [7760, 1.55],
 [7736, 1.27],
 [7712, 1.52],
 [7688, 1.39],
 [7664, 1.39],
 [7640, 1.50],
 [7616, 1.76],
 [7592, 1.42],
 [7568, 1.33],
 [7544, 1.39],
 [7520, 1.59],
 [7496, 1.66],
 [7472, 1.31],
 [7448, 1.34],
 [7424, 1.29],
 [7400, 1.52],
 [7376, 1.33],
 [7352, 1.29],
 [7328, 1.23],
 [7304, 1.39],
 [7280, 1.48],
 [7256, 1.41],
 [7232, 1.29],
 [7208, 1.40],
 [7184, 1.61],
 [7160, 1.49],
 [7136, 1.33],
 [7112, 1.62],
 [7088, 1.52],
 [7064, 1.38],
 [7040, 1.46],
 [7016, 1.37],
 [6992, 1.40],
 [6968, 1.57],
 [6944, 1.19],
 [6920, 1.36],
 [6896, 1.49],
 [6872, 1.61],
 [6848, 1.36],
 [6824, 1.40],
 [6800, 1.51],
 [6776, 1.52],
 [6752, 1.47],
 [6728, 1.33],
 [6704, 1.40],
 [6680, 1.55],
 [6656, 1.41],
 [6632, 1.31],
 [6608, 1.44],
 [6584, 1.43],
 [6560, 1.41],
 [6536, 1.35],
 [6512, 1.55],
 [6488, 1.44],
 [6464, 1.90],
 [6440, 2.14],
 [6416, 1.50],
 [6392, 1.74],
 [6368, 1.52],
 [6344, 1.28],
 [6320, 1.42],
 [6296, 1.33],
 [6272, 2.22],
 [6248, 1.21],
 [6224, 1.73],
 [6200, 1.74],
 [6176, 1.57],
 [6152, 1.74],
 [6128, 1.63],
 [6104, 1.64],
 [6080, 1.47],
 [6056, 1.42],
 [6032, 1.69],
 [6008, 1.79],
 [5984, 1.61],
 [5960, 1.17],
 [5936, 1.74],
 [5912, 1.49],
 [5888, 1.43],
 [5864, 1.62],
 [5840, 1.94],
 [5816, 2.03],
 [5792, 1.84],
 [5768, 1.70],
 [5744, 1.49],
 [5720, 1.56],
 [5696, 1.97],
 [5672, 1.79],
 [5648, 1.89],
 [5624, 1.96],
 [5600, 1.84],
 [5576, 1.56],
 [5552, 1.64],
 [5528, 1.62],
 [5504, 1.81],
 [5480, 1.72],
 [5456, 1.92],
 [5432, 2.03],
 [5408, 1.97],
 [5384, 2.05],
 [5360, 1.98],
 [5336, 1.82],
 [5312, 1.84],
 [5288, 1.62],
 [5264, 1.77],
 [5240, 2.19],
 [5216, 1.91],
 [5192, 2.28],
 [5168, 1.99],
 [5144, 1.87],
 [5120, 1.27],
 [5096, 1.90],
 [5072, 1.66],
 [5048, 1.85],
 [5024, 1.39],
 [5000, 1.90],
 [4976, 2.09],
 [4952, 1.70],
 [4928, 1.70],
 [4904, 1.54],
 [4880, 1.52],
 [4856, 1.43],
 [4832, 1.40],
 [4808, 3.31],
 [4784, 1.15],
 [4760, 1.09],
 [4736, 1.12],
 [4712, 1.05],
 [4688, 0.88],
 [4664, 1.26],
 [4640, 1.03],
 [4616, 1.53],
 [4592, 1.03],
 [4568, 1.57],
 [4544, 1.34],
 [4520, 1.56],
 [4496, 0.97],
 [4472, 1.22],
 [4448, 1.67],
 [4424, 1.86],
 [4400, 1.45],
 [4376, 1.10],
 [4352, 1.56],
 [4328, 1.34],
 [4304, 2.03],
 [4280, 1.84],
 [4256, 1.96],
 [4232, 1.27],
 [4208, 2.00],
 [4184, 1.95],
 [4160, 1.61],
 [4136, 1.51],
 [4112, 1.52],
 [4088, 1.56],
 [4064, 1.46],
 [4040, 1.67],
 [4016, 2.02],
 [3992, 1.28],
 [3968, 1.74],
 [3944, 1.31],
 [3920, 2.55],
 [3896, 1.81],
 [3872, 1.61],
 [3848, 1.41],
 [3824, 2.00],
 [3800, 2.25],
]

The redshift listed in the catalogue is 0.29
